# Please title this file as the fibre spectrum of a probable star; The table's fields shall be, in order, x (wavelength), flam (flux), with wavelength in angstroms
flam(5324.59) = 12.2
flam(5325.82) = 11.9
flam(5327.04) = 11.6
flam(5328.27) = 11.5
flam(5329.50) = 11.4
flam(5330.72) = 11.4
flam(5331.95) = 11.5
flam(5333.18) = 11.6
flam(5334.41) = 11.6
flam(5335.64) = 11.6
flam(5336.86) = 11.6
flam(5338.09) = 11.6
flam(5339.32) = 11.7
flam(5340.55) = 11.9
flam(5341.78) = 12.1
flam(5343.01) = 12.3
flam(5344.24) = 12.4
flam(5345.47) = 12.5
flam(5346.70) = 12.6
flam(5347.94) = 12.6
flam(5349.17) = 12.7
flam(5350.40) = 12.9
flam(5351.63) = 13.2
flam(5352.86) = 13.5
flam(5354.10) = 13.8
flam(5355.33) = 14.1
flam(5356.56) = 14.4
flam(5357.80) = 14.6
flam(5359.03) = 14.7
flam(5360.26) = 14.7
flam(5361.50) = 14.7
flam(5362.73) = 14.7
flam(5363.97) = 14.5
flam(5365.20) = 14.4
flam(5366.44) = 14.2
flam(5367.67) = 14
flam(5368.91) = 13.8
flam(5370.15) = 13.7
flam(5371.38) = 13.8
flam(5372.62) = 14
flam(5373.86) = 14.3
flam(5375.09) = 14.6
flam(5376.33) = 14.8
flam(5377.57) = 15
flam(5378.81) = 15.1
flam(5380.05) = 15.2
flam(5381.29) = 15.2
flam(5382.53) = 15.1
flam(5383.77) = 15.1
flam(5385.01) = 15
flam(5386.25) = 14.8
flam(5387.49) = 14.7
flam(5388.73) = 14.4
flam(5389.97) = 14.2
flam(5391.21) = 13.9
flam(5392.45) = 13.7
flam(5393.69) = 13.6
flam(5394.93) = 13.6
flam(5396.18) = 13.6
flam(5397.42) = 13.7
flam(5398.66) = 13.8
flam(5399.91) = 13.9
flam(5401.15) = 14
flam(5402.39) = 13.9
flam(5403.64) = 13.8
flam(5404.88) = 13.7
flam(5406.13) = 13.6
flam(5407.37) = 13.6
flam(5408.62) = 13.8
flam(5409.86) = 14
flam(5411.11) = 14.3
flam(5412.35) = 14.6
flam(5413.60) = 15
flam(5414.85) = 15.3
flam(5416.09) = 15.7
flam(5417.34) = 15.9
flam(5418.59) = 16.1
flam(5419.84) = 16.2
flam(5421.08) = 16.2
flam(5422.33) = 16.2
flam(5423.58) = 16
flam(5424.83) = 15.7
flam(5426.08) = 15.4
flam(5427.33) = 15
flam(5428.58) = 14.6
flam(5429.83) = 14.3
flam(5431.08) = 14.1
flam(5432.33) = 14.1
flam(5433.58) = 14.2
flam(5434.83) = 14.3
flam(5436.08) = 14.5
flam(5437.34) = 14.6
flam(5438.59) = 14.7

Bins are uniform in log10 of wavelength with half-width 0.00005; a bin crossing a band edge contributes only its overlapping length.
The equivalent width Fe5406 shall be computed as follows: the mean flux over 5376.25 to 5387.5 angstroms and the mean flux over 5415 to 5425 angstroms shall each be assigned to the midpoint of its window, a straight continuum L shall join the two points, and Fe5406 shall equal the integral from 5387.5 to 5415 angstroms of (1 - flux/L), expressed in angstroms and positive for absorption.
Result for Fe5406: 2.7 angstroms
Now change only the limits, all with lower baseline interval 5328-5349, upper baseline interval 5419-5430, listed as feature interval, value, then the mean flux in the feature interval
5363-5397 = -1.80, 14.4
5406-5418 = 0.34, 14.6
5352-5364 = -1.51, 14.3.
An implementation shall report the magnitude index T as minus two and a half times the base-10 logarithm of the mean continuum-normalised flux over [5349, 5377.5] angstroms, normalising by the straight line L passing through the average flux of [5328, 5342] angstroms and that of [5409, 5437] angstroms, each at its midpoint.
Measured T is -0.114 mag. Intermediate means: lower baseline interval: 11.6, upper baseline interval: 15.1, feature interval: 14.1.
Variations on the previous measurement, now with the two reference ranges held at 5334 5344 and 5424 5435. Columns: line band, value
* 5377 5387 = -0.14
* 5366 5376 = -0.10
